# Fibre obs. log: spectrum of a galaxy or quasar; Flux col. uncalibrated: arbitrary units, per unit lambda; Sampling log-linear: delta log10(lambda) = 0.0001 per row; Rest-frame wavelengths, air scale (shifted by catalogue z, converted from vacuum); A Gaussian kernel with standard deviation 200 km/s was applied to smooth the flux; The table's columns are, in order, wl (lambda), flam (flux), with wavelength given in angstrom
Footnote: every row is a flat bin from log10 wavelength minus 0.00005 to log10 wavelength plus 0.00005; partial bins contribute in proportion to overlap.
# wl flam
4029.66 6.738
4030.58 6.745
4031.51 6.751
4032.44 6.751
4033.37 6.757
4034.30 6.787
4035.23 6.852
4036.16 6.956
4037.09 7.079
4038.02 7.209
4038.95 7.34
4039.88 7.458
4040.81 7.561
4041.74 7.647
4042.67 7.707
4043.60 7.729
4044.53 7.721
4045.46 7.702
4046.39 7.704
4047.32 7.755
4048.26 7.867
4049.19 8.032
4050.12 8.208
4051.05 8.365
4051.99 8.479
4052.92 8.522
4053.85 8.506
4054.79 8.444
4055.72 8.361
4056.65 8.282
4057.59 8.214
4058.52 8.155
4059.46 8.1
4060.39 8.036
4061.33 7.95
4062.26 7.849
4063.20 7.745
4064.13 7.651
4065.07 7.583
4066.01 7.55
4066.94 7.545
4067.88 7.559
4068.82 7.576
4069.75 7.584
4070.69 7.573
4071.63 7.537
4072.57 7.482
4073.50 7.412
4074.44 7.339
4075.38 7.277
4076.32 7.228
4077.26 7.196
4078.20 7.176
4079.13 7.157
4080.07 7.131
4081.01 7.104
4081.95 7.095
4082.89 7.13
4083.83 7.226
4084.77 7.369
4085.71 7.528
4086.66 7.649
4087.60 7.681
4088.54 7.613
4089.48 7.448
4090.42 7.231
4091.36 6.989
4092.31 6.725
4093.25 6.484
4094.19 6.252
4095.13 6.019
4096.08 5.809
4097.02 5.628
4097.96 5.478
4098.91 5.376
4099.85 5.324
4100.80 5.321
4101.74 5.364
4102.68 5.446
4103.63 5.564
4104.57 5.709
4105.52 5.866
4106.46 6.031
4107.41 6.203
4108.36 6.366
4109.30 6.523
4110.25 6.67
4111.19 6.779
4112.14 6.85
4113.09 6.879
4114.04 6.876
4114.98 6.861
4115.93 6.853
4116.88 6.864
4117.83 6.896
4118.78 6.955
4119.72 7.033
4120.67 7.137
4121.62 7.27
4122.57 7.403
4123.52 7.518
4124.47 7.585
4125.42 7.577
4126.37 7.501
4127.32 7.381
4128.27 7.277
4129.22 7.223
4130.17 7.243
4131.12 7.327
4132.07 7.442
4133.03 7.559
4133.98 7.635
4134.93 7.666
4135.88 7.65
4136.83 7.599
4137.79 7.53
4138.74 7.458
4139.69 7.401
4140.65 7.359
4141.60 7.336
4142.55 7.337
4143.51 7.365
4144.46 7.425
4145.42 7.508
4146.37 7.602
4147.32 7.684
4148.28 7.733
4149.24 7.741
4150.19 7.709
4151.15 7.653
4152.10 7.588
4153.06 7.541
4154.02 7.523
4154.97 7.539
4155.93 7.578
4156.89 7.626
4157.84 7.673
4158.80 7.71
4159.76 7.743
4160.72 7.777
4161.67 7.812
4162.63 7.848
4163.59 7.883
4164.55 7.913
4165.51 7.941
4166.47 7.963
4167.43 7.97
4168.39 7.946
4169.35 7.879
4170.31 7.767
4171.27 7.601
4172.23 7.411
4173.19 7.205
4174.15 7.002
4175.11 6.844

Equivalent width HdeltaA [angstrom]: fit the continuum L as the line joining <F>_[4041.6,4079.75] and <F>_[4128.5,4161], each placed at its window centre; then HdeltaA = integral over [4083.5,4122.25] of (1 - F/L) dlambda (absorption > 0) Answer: 5.7 angstrom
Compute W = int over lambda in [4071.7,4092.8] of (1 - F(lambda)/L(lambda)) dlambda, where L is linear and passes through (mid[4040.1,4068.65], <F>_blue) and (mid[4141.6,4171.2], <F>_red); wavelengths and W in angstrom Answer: 1.6 angstrom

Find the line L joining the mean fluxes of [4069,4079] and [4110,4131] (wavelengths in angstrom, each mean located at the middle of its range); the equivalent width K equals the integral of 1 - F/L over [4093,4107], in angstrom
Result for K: 3.0 angstrom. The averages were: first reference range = 7.38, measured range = 5.7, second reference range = 7.13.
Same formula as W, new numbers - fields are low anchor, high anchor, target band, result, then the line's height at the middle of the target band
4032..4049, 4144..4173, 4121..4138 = 0.4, 7.62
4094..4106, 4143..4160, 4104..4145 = -3.4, 6.56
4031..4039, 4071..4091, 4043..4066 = -3.0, 7.09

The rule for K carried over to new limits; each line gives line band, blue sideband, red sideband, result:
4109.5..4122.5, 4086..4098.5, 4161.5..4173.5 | 0.2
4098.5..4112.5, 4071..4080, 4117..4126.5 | 2.5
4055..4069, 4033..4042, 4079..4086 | -1.4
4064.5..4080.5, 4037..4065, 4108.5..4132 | 0.5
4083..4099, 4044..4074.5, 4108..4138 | 1.6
